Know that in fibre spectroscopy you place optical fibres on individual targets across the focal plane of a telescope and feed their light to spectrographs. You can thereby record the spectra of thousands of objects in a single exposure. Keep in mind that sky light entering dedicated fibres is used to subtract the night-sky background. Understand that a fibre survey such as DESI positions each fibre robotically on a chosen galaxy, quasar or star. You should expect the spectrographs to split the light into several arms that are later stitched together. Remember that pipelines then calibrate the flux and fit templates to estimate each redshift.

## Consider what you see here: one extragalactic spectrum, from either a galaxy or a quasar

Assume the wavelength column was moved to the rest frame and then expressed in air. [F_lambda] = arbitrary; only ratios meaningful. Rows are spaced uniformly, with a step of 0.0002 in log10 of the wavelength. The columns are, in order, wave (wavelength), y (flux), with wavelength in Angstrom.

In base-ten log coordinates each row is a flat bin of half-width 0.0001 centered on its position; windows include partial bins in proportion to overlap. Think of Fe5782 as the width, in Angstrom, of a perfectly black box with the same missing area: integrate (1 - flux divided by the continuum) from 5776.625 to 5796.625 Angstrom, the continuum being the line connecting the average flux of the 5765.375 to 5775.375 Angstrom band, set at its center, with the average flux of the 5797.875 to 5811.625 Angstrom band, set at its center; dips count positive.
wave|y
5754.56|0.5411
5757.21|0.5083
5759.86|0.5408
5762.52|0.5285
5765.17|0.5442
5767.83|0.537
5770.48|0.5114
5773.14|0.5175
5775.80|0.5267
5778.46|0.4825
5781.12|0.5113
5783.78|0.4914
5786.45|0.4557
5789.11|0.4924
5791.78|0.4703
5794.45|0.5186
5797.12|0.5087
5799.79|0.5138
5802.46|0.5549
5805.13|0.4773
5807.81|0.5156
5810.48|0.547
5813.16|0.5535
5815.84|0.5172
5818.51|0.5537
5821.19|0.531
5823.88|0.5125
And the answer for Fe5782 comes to 1.24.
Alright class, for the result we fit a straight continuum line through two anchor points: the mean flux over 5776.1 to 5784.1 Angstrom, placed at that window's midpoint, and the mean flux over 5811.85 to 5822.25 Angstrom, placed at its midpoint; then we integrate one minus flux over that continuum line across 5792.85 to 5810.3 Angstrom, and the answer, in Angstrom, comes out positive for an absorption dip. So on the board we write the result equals 0.2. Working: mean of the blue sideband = 0.5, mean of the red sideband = 0.539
